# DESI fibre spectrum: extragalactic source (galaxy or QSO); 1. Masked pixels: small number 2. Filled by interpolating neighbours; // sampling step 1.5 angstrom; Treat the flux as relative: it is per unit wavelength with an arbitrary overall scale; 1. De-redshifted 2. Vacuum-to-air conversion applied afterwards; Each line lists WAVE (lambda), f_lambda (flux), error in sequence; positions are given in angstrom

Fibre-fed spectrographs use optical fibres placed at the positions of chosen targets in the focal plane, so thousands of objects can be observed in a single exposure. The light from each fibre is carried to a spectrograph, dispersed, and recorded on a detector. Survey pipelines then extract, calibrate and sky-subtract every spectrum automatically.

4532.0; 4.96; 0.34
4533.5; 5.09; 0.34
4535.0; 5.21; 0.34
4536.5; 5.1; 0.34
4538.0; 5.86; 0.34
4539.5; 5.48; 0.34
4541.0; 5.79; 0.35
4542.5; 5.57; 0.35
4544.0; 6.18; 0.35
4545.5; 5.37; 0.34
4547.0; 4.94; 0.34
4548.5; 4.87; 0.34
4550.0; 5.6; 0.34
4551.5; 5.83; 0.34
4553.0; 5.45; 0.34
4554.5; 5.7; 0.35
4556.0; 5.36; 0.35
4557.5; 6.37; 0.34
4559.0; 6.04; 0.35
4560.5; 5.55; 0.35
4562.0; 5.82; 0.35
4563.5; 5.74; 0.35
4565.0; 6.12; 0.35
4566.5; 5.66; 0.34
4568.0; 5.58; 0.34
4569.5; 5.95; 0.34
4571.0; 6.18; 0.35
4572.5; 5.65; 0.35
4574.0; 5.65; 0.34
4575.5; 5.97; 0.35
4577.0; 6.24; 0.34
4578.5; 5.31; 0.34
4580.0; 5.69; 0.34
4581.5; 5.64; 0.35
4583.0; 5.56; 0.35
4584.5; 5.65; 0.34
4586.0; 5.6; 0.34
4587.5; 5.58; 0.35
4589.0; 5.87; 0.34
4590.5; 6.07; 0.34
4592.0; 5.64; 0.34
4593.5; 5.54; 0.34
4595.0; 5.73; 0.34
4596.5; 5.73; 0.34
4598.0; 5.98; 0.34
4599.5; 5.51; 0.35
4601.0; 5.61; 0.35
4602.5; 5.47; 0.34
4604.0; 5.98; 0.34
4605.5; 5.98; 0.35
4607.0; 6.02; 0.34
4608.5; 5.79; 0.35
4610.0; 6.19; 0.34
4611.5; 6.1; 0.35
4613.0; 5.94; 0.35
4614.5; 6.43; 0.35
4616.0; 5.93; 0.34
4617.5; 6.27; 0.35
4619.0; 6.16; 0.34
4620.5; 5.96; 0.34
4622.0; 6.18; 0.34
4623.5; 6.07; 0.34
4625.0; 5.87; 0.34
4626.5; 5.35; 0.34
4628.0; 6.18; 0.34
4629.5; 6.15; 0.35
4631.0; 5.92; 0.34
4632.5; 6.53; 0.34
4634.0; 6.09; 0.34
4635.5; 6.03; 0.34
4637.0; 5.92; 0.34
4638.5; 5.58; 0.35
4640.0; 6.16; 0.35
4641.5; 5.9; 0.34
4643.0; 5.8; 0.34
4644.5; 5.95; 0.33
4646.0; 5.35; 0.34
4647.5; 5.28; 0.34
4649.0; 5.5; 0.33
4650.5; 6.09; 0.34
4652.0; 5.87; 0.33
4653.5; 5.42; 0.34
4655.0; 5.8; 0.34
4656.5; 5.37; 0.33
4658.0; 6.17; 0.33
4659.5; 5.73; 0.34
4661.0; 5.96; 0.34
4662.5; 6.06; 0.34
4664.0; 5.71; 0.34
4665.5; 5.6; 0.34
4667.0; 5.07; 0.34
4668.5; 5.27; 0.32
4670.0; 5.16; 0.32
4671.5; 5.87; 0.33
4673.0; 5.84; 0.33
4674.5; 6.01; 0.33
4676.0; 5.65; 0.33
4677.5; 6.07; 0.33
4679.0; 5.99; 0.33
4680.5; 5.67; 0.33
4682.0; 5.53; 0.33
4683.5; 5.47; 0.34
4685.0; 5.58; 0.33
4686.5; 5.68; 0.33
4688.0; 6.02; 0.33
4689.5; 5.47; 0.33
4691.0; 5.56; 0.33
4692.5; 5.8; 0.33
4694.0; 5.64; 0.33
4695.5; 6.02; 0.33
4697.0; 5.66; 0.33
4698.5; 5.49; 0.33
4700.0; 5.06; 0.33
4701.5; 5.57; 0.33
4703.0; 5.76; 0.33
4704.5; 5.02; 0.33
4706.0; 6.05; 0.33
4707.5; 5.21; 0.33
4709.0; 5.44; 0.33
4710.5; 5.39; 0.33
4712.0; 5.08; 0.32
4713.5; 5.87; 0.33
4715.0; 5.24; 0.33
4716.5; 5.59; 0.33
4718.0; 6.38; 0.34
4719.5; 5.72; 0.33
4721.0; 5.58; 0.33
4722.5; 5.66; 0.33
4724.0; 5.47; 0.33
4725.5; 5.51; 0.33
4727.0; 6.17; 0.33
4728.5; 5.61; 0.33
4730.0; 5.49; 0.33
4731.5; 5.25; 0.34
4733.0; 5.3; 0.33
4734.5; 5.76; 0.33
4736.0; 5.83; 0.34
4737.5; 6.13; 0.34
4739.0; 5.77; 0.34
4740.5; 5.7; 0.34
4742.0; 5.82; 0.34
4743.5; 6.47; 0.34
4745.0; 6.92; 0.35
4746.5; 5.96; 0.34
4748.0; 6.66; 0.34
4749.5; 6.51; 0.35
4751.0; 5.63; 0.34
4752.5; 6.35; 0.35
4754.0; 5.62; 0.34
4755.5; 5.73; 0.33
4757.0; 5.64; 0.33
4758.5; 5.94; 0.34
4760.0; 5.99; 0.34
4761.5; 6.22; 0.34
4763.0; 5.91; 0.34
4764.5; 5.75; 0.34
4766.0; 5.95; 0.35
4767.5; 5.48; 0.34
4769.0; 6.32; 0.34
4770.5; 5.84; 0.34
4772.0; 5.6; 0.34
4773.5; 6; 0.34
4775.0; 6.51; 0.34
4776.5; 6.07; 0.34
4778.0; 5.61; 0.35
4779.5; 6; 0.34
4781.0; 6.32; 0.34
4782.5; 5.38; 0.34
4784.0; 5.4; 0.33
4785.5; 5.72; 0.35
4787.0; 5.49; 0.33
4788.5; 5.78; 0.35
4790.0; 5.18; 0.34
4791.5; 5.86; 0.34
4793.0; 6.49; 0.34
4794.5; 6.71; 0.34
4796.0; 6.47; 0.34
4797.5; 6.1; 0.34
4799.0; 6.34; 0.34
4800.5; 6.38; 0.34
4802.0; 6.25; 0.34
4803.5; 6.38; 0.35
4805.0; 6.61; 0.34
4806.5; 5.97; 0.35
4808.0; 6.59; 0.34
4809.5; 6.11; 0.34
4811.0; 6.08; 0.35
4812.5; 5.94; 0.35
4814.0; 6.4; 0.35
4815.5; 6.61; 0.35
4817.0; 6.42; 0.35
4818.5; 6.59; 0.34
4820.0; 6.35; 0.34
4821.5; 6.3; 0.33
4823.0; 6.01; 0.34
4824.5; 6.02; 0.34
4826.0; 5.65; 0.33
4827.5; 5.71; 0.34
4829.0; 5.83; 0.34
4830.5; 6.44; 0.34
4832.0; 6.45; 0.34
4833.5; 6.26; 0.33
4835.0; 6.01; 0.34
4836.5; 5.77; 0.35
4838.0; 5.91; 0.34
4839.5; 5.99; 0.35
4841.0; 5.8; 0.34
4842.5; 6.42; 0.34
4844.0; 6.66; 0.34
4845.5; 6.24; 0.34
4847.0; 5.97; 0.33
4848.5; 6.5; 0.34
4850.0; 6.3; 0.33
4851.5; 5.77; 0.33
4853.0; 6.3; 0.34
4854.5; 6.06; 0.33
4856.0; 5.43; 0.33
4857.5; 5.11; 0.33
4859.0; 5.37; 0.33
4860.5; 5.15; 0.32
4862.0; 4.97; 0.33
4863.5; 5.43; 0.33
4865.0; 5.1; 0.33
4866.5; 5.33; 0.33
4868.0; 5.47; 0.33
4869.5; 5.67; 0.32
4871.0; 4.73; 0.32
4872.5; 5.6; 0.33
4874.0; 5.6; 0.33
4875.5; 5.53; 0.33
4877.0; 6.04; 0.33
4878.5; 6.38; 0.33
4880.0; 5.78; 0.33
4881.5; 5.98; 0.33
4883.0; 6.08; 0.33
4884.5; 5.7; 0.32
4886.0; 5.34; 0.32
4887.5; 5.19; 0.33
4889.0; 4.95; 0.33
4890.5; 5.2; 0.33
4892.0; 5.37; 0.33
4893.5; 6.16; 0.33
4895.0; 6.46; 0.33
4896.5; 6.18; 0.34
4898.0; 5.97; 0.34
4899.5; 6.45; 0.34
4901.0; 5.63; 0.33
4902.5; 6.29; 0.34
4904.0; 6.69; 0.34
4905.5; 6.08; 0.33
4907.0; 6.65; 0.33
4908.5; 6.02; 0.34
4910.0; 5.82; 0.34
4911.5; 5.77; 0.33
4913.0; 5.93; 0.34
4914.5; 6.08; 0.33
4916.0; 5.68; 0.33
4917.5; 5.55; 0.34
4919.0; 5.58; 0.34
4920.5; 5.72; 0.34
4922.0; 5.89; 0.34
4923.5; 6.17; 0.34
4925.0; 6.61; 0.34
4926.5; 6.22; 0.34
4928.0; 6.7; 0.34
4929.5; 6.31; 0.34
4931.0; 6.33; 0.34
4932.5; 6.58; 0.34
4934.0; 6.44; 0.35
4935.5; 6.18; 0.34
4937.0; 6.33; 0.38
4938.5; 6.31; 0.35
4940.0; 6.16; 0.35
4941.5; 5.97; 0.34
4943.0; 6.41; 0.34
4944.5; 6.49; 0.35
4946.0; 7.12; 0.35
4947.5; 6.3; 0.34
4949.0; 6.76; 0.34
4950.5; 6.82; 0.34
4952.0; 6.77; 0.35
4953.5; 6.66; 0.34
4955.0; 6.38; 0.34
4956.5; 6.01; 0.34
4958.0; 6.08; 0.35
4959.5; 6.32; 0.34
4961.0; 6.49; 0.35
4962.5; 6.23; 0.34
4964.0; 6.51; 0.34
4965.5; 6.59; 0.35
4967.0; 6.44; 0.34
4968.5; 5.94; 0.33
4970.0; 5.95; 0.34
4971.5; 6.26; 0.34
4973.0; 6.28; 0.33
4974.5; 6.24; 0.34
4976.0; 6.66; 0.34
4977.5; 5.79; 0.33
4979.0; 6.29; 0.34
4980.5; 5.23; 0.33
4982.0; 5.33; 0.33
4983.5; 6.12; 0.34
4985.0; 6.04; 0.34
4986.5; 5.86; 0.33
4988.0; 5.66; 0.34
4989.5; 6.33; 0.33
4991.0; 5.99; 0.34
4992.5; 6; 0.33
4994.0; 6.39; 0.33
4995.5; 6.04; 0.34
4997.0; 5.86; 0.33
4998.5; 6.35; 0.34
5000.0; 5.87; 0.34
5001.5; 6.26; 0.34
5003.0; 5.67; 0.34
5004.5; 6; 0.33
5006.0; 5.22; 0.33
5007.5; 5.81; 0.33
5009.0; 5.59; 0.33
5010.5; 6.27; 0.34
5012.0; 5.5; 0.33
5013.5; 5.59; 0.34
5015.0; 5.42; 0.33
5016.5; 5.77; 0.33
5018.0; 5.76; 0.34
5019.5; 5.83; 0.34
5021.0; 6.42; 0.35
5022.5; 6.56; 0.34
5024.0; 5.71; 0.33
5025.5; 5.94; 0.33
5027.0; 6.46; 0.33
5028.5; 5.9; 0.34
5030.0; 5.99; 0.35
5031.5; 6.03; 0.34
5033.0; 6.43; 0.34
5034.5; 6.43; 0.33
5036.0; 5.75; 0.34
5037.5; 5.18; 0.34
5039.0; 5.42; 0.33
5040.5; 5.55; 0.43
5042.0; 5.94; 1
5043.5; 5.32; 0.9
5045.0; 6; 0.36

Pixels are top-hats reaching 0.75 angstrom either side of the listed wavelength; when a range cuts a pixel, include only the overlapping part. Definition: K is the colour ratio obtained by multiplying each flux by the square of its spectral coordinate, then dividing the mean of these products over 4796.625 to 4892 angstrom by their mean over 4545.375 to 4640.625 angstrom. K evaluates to 1.1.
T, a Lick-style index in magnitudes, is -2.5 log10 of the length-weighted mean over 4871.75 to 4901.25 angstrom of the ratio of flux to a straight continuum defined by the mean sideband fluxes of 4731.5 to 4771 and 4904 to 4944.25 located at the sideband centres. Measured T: 0.06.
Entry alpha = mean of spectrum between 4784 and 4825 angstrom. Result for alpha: 6.18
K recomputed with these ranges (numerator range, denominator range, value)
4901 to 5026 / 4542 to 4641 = 1.23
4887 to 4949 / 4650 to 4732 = 1.19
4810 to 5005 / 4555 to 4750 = 1.16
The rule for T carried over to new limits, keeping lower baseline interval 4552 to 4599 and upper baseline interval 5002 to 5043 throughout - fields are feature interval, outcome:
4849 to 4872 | 0.06 mag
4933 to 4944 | -0.08 mag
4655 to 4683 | 0.01 mag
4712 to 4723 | 0.02 mag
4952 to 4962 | -0.09 mag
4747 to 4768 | -0.03 mag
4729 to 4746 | -0.01 mag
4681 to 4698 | 0.02 mag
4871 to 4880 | 0.02 mag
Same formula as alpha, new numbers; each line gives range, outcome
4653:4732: 5.63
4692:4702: 5.6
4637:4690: 5.71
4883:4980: 6.16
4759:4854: 6.09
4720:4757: 5.87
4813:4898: 5.86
